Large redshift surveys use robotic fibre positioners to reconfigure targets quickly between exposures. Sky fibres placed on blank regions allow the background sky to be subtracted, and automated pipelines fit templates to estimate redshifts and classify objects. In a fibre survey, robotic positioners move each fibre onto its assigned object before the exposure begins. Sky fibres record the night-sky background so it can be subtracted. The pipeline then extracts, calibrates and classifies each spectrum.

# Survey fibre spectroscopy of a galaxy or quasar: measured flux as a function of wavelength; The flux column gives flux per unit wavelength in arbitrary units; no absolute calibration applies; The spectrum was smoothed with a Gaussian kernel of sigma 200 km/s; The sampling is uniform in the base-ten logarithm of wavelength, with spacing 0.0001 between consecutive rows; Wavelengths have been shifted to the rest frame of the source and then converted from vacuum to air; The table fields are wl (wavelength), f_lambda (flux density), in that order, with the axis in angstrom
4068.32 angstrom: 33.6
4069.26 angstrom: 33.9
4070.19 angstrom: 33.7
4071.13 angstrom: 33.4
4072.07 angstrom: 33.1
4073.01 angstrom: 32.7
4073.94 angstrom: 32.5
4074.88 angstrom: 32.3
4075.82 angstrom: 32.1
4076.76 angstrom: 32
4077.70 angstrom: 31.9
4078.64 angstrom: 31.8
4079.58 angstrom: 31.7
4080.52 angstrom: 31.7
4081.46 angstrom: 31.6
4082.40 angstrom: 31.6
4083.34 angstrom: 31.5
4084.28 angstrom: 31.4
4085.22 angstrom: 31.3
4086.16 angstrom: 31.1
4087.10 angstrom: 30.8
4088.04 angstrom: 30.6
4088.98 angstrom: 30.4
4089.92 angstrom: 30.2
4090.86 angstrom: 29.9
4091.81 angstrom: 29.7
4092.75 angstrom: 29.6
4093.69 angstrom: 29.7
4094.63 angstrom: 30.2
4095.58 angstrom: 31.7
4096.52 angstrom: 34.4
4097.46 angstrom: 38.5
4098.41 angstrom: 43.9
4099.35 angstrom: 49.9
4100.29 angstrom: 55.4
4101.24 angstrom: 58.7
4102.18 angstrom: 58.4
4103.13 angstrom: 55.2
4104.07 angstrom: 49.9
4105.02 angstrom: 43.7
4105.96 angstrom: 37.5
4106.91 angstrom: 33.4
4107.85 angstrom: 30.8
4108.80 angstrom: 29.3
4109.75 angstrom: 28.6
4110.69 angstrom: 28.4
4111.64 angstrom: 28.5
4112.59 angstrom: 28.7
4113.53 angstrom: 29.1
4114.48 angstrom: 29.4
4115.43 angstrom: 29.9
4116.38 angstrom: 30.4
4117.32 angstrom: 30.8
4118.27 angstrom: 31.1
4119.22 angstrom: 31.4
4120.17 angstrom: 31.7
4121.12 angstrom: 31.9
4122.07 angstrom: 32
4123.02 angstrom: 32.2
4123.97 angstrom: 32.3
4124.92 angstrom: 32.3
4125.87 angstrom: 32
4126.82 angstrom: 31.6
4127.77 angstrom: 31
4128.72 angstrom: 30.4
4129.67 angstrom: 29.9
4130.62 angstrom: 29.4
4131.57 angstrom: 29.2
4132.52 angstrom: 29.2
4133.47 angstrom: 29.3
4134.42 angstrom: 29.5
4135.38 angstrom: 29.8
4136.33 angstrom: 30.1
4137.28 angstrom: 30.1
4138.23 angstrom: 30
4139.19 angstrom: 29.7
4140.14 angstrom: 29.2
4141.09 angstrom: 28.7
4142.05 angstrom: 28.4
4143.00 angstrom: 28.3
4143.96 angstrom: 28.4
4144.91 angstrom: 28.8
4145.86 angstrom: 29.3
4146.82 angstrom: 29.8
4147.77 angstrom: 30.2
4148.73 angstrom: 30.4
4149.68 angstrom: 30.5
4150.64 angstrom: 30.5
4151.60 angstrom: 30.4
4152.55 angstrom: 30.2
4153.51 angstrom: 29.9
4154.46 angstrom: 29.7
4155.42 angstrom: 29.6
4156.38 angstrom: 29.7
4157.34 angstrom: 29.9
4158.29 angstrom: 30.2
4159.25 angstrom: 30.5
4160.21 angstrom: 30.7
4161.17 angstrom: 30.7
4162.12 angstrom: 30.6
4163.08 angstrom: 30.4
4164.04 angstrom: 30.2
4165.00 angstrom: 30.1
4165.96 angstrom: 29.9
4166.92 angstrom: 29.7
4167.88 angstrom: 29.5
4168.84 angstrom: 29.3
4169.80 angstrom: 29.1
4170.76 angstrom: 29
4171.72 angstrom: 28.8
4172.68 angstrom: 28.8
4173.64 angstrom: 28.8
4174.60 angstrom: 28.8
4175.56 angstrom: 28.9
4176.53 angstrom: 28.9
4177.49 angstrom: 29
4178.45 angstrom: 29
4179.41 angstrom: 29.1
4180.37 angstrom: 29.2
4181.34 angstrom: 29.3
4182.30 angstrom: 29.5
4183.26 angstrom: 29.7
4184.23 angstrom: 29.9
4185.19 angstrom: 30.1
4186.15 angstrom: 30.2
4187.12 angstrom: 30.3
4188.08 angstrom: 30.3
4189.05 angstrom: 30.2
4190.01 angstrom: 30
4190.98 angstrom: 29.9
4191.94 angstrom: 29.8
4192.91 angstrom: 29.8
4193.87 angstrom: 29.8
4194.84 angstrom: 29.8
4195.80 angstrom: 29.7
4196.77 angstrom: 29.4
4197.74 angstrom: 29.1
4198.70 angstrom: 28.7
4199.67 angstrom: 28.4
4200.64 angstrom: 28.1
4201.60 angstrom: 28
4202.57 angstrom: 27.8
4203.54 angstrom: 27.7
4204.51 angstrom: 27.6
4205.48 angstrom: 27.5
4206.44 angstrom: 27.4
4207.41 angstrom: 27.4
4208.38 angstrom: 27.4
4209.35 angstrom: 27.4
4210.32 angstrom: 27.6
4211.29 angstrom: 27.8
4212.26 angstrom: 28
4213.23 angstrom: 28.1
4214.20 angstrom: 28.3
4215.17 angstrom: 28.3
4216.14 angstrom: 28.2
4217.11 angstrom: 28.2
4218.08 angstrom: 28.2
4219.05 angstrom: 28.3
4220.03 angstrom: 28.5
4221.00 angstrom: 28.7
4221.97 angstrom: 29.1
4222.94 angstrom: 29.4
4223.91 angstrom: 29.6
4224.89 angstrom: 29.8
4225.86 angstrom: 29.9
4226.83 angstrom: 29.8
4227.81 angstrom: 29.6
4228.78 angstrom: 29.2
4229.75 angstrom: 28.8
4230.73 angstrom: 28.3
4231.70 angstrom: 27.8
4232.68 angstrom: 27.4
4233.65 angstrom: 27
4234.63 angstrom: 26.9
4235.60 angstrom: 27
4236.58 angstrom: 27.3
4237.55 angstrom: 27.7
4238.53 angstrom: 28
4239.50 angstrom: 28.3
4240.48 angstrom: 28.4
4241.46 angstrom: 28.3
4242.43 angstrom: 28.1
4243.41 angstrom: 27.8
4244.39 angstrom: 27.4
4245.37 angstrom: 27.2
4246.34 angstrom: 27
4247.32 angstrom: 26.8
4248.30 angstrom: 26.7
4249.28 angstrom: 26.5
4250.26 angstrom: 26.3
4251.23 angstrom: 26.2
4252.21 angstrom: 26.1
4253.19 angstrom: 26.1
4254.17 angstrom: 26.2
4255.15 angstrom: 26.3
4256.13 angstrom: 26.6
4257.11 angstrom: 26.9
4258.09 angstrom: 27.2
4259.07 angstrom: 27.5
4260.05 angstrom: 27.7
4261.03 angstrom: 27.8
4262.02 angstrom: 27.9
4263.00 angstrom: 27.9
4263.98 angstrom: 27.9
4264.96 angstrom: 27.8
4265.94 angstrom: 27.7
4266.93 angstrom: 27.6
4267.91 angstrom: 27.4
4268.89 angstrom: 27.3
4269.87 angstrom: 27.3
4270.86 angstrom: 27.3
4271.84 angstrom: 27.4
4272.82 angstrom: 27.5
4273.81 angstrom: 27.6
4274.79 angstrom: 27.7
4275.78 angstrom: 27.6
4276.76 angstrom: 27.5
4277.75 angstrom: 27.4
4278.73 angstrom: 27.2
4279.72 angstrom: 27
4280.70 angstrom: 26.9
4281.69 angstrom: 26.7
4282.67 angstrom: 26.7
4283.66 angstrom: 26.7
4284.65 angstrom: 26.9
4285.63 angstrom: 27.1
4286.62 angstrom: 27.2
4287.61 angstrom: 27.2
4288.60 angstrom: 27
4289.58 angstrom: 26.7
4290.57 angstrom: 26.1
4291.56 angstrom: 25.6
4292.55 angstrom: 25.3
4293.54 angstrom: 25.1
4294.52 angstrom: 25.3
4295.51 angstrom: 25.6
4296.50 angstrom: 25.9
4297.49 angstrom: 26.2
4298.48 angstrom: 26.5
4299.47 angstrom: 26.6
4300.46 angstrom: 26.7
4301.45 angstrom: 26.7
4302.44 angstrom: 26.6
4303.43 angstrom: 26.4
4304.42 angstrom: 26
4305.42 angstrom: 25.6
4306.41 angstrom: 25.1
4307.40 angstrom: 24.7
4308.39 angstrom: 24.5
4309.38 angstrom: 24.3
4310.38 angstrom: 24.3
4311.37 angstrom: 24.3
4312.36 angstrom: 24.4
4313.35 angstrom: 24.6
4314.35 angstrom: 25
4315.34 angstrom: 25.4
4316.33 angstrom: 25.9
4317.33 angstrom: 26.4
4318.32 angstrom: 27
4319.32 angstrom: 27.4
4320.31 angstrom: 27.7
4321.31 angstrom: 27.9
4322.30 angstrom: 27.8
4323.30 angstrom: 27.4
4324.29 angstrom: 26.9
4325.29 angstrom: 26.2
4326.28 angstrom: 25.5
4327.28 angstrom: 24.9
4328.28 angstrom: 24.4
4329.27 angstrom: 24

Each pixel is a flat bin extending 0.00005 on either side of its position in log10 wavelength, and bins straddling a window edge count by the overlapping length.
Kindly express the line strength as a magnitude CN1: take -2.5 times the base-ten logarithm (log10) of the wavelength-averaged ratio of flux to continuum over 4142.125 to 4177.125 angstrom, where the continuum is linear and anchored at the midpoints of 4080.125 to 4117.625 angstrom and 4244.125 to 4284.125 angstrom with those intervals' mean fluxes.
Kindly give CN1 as 0.09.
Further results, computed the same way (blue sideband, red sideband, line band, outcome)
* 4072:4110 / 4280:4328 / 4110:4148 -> 0.134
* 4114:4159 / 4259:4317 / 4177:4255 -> -0.005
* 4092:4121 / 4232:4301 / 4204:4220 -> 0.089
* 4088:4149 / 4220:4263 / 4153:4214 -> 0.040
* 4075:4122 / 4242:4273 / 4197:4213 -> 0.064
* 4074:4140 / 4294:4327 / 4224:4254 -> 0.032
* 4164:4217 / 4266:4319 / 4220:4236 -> -0.026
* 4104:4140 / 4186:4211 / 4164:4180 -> 0.015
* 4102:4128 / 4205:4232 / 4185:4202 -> 0.007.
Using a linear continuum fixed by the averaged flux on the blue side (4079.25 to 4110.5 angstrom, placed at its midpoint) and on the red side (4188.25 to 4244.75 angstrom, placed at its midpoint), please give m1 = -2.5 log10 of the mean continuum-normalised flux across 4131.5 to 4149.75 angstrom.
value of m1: 0.14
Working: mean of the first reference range 36.4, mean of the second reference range 28.5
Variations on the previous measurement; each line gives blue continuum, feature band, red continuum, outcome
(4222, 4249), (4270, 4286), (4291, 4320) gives -0.023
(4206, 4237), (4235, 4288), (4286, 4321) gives -0.006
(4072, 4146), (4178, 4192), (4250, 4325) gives 0.017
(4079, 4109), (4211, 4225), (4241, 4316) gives 0.051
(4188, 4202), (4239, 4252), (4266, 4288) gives 0.030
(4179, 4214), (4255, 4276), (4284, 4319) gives -0.023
